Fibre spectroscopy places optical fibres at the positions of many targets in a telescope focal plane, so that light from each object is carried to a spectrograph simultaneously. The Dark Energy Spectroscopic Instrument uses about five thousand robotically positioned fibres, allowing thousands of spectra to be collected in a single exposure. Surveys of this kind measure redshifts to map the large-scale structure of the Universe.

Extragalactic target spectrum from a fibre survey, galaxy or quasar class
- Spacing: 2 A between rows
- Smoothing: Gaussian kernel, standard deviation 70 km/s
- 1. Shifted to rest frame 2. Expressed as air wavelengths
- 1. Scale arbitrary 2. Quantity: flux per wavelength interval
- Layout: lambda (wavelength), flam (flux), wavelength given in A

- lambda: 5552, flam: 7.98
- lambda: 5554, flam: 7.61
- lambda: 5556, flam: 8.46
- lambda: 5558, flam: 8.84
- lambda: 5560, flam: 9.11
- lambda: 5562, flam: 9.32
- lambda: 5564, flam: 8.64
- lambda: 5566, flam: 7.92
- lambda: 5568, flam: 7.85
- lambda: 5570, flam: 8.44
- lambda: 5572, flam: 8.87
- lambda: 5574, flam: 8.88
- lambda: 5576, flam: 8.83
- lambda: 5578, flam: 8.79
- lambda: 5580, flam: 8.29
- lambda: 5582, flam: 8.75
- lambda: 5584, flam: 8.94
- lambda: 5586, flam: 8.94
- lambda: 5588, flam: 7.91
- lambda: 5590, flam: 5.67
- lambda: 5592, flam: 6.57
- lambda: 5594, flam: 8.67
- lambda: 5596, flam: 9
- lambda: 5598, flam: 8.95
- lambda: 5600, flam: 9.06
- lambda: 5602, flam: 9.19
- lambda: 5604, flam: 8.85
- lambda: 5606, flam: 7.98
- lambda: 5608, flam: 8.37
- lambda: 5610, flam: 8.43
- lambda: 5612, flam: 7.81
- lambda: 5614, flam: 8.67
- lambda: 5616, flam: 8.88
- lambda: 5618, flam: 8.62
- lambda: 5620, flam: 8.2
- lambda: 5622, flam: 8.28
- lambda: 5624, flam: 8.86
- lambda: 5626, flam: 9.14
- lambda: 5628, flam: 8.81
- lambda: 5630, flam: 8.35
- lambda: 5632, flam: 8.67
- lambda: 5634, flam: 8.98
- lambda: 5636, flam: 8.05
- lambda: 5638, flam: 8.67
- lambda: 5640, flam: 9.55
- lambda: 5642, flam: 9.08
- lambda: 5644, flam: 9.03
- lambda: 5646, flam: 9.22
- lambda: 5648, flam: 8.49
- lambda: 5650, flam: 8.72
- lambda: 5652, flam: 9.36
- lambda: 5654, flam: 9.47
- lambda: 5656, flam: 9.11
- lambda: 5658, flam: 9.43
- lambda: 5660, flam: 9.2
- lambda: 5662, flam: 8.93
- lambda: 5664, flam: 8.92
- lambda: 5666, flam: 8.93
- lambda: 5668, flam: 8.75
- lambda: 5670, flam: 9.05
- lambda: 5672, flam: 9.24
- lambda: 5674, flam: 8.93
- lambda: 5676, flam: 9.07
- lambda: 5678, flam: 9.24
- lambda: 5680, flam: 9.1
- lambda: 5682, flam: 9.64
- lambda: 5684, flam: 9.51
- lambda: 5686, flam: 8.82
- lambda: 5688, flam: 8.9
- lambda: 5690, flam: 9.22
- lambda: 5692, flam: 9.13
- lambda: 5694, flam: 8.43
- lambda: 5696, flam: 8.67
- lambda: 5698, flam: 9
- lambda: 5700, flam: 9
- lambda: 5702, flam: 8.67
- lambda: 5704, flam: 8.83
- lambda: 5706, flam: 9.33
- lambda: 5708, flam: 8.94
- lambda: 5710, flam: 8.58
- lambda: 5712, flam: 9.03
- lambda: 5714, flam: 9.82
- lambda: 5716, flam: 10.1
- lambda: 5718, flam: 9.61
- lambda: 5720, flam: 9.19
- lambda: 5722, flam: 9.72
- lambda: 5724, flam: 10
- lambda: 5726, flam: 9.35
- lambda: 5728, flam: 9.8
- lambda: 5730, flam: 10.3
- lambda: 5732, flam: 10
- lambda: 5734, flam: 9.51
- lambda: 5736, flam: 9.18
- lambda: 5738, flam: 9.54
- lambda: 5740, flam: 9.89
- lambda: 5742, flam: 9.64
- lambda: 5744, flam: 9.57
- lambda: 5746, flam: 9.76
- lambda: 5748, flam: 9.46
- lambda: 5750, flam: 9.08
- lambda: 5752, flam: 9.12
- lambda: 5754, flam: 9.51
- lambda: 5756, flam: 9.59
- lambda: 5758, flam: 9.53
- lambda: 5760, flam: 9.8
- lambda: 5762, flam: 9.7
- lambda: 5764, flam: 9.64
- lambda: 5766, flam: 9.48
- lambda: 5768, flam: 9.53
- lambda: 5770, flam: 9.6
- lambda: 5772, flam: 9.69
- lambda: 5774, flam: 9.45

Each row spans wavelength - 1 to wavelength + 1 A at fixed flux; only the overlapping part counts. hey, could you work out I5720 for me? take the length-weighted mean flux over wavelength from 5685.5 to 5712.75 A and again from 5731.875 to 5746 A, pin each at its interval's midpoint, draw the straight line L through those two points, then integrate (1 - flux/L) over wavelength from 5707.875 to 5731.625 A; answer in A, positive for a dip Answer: -0.8 A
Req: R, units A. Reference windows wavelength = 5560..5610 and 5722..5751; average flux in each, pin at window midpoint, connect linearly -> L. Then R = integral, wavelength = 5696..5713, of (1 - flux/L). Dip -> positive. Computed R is 0.9 A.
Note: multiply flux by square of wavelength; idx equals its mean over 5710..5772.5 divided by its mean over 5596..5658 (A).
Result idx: 1.1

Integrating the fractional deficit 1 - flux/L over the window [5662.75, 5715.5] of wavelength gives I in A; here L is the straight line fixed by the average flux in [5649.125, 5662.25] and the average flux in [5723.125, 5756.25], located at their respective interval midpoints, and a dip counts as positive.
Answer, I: 1.8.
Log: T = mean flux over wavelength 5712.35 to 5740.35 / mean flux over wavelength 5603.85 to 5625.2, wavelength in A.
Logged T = 1.15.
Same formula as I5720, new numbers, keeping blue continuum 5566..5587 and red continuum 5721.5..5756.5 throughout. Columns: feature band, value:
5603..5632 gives 1.1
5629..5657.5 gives 0.3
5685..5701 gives 0.7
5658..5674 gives 0.2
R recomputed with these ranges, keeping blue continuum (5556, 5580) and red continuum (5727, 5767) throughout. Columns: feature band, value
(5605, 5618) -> 0.7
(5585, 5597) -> 1.3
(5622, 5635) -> 0.3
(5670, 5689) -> 0.2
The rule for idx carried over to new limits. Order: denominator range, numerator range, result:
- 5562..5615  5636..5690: 1.11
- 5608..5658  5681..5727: 1.07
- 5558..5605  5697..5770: 1.17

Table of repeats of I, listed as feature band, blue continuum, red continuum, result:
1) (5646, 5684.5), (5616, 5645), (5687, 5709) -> -1.20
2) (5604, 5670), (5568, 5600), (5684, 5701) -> -1.05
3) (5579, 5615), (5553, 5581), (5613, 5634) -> 1.17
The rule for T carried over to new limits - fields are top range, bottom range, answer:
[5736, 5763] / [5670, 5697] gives 1.05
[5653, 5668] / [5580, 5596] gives 1.14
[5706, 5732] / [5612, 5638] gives 1.11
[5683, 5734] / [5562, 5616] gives 1.10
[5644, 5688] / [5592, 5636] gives 1.06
